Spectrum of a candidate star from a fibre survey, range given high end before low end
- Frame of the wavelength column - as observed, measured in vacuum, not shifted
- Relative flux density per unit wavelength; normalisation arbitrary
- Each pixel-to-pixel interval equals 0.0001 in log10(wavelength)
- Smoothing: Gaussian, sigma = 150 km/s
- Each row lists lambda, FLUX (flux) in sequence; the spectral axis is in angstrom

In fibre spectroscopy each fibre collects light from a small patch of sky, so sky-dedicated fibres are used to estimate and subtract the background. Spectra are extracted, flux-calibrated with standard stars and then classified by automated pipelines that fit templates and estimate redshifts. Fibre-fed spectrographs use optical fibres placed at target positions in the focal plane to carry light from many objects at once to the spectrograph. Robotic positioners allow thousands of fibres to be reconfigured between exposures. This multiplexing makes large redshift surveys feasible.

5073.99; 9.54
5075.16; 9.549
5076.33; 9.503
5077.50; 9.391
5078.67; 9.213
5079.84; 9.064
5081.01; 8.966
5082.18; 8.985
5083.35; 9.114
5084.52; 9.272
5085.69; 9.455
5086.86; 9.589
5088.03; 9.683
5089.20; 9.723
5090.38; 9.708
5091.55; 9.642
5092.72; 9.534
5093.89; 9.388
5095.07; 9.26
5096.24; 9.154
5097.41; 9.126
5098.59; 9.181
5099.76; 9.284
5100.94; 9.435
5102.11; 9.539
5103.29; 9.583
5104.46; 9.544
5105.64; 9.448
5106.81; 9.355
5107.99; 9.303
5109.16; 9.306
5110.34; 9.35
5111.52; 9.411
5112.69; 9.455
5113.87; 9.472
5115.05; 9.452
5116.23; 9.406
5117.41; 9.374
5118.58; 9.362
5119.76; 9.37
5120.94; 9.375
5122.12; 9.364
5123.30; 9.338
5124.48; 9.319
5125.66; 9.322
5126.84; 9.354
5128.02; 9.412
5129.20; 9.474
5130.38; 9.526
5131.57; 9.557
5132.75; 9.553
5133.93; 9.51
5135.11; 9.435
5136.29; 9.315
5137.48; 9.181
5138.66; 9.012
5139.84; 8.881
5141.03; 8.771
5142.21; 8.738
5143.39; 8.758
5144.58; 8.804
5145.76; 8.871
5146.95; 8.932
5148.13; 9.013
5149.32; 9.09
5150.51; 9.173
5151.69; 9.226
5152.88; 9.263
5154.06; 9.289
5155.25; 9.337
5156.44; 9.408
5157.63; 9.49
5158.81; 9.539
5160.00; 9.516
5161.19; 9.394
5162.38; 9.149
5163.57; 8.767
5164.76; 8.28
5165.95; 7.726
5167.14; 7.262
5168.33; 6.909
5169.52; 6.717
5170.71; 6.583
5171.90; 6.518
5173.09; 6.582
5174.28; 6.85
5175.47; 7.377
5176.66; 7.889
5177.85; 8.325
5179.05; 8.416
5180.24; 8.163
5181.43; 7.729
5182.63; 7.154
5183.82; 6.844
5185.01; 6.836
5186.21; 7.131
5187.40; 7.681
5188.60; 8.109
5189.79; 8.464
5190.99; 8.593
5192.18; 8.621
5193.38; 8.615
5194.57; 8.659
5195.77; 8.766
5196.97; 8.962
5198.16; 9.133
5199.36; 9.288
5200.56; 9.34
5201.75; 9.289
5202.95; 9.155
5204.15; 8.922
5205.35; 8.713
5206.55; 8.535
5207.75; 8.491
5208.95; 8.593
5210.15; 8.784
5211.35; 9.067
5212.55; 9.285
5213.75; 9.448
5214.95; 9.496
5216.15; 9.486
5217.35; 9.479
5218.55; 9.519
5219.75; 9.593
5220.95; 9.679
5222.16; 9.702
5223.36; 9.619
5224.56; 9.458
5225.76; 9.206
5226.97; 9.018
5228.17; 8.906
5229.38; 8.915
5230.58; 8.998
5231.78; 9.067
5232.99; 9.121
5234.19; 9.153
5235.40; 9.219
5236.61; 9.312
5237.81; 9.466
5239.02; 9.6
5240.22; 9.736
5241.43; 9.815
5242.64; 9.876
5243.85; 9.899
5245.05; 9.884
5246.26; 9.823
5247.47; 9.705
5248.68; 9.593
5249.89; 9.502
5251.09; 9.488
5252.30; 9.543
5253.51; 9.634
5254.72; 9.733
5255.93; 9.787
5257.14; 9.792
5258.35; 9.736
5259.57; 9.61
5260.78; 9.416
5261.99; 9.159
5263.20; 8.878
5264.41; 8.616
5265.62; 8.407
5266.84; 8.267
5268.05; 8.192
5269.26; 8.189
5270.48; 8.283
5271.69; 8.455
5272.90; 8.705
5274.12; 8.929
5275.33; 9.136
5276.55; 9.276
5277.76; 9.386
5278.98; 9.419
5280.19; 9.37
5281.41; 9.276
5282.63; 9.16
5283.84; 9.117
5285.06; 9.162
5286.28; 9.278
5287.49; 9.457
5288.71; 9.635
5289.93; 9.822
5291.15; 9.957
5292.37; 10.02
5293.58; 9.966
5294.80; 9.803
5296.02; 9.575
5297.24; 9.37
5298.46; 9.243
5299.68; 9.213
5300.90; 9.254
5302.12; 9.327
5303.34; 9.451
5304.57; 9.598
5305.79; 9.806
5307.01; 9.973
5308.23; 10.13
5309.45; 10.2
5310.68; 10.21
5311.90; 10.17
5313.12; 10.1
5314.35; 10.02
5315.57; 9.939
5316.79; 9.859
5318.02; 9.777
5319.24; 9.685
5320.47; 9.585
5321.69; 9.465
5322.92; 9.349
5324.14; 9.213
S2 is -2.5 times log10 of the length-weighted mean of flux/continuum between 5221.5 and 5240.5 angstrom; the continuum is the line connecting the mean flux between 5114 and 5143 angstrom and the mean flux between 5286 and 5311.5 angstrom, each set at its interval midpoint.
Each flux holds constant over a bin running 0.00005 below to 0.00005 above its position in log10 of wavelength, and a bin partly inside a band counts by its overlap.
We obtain 0.030 mag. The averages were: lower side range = 9.31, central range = 9.27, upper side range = 9.69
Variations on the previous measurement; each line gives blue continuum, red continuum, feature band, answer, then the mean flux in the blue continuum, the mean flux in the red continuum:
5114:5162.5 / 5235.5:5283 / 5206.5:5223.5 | 0.00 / 9.26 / 9.28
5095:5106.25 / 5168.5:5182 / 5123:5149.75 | -0.10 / 9.36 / 7.37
